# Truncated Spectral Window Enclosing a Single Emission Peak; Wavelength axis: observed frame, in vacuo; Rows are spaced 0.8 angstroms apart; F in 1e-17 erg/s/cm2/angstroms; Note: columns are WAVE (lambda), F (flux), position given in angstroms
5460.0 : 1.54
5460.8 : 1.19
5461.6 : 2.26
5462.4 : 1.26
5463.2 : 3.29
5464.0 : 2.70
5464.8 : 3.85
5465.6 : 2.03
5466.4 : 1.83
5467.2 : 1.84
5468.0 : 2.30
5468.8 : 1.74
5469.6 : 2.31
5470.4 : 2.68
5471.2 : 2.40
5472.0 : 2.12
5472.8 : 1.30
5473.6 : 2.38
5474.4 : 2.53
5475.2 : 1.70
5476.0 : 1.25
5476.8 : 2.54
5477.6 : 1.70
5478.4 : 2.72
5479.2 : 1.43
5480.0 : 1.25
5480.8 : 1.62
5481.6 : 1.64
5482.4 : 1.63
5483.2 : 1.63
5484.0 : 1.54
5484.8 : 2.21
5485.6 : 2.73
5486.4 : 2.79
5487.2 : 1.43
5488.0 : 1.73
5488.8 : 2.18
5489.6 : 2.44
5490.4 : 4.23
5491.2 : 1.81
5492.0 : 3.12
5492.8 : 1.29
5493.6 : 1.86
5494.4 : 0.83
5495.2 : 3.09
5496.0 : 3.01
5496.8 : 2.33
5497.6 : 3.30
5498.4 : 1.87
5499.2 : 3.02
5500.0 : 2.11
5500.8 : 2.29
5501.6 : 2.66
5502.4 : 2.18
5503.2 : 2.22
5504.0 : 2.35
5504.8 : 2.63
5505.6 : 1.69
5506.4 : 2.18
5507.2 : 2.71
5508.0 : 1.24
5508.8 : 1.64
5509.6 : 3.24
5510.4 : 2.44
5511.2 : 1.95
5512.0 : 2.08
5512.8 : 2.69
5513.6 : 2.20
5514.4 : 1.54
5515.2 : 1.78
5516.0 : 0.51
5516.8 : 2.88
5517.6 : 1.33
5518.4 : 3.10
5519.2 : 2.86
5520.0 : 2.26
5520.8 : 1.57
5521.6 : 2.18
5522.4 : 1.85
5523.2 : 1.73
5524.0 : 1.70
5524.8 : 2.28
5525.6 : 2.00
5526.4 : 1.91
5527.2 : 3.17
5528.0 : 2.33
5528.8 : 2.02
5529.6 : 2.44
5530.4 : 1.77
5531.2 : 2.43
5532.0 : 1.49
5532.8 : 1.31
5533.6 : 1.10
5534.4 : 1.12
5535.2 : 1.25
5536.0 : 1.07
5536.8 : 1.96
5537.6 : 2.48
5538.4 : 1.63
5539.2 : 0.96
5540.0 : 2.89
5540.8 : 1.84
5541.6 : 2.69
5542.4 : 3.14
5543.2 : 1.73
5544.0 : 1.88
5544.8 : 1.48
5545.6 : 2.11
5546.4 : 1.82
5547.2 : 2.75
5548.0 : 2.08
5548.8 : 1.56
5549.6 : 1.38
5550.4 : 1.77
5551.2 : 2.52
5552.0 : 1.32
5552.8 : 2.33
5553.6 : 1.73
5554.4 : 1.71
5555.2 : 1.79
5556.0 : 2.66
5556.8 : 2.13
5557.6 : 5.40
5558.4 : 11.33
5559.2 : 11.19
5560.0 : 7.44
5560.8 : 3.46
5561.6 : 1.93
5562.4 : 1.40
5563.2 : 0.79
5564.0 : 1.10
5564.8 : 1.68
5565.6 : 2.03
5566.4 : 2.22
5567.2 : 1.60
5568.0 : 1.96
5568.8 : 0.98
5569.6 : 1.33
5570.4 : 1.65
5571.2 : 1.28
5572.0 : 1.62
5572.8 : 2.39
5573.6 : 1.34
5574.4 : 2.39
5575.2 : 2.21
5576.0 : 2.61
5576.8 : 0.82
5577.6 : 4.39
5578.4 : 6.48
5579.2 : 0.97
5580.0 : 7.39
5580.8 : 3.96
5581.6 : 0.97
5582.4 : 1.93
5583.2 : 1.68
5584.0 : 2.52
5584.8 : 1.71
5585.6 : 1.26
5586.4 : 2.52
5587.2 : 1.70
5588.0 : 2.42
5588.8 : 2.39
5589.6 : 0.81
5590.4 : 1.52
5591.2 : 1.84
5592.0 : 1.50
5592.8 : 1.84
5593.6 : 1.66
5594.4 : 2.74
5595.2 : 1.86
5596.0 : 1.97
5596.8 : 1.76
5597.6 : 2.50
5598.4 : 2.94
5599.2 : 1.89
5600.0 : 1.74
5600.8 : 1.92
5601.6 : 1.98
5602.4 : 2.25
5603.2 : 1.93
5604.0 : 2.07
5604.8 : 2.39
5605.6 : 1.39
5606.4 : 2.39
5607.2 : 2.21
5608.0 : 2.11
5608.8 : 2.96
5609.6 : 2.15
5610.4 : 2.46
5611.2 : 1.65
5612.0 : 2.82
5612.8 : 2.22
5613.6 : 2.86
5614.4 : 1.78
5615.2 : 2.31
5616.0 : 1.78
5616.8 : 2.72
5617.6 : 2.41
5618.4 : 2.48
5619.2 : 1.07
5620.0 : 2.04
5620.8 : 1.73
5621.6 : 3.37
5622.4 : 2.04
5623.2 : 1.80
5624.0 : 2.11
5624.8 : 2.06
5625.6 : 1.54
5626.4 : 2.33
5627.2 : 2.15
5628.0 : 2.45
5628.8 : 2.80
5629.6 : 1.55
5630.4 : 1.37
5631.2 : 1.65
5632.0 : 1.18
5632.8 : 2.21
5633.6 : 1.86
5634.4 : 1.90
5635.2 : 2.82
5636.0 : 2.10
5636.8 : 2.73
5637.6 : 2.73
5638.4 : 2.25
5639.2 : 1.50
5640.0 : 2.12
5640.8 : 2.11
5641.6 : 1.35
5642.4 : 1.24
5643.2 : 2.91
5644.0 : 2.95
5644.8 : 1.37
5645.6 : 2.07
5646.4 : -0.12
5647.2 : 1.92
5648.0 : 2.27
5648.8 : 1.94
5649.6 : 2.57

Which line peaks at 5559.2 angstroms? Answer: H-beta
